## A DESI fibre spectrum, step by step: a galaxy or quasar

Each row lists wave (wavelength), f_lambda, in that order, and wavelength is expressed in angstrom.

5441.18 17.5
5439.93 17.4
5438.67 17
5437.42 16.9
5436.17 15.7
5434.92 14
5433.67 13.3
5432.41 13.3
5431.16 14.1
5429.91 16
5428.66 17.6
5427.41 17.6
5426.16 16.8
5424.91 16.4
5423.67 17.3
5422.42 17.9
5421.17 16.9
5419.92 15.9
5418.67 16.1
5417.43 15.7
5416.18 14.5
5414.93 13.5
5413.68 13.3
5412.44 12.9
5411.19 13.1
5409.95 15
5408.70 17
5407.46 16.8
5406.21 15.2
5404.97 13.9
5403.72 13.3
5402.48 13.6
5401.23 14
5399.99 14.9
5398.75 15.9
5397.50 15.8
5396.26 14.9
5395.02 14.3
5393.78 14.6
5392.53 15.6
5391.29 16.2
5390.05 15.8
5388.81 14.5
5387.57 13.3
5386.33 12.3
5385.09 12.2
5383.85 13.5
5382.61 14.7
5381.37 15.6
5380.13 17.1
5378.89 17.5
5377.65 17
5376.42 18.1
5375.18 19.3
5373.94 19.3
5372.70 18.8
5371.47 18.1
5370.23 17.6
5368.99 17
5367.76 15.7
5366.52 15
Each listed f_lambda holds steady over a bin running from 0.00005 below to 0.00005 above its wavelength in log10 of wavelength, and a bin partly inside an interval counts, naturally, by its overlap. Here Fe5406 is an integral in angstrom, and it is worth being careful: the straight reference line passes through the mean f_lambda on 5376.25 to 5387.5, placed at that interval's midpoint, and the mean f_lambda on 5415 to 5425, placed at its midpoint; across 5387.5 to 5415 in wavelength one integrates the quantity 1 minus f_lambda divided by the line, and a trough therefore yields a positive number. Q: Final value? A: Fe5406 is 1.64 angstrom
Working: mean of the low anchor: 15.1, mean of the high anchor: 16.2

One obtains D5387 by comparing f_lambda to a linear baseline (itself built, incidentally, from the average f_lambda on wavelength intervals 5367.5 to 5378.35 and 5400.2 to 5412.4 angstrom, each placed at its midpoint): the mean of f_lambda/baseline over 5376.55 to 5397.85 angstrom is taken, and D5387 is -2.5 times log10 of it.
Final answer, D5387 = 0.100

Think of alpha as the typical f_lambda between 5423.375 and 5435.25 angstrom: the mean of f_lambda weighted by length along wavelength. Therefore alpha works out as 15.6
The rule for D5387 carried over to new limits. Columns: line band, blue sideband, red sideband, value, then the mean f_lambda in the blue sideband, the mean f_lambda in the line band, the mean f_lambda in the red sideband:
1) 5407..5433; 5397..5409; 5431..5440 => -0.039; 15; 15.6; 15.1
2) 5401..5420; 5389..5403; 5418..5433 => 0.079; 15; 14.6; 16.3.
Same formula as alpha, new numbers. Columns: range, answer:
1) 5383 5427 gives 15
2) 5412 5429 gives 15.9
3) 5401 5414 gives 14.4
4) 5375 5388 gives 15.4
